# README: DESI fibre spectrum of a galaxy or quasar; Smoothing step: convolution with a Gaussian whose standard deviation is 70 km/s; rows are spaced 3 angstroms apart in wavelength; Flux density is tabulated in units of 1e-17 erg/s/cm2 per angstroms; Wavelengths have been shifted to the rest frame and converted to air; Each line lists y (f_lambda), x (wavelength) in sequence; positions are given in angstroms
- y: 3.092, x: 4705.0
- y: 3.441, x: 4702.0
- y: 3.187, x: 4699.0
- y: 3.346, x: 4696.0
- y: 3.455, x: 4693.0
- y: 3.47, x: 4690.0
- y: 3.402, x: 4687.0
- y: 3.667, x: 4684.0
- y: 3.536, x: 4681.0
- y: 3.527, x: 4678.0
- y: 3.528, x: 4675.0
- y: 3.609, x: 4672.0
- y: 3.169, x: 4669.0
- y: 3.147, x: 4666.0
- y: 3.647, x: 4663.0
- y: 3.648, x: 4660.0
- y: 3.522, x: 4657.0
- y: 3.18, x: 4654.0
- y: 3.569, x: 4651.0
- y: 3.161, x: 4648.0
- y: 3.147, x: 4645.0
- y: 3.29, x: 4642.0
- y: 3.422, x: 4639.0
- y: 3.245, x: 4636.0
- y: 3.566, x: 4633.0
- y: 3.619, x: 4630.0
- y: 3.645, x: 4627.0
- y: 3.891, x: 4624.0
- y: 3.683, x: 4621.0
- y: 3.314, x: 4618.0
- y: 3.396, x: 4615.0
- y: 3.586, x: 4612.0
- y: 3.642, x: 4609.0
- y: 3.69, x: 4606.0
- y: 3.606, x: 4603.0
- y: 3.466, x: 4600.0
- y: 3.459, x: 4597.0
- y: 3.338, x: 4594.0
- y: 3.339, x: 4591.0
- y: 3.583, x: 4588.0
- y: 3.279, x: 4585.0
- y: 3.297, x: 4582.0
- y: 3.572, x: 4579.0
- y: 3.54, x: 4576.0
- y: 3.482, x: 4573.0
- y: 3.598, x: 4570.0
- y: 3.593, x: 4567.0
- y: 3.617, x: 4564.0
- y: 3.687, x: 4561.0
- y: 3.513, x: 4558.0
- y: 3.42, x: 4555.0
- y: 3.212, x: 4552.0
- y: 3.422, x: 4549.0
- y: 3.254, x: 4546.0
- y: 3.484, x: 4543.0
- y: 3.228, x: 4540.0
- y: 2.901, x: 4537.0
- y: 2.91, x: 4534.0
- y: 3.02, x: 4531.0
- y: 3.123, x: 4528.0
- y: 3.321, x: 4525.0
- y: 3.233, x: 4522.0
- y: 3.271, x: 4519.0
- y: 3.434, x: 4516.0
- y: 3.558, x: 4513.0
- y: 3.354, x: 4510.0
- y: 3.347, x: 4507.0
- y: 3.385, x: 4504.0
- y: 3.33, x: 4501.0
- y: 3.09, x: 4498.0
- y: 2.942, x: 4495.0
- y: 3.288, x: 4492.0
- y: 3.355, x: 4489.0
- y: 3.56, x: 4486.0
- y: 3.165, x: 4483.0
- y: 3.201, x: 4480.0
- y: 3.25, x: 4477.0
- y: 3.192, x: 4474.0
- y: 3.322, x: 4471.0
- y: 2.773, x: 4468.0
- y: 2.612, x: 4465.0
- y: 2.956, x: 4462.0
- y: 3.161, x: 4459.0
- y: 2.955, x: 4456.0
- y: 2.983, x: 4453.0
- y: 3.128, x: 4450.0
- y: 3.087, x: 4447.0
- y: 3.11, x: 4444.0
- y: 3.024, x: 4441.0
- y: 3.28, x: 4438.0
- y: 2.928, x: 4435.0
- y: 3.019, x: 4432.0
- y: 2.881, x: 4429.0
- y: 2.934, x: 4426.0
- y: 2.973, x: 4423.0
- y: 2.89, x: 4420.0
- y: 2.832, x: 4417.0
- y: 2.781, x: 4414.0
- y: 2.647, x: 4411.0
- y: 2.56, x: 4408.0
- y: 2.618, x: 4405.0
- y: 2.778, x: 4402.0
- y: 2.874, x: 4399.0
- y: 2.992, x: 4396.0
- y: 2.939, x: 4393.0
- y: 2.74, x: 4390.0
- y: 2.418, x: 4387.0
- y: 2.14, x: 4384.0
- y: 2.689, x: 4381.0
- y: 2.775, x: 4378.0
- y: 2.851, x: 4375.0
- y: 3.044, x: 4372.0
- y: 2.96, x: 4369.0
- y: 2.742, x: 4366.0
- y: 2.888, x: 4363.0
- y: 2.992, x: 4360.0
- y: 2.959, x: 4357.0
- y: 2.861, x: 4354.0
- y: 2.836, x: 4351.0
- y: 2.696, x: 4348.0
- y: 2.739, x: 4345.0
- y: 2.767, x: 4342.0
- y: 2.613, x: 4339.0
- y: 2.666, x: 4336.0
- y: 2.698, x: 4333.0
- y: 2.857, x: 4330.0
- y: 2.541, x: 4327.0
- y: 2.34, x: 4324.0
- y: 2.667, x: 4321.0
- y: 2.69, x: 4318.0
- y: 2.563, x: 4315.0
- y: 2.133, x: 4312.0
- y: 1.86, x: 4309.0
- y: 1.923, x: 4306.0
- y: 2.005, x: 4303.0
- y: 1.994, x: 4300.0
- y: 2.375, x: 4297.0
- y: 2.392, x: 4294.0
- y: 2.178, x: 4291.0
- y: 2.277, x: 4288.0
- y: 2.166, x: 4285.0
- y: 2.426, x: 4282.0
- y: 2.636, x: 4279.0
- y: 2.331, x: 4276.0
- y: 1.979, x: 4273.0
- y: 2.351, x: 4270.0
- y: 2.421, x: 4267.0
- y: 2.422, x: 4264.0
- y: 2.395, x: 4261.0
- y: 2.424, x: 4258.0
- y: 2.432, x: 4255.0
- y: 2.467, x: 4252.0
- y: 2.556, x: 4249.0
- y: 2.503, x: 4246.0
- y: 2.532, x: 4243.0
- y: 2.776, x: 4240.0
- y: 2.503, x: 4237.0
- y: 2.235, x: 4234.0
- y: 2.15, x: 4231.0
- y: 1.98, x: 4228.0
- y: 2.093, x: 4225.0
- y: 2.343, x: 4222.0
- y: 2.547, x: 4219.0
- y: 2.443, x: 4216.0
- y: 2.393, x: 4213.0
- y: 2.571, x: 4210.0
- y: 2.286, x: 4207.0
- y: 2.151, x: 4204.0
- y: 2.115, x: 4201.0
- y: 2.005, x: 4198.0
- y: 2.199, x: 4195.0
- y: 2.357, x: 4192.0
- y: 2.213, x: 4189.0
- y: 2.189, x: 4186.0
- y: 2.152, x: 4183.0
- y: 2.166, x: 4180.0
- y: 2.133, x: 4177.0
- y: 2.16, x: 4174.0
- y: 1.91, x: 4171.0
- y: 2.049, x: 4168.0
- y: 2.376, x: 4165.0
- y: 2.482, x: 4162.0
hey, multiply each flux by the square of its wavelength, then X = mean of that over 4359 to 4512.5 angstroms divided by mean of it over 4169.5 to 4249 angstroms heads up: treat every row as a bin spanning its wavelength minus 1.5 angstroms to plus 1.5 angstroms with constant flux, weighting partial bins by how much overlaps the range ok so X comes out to 1.5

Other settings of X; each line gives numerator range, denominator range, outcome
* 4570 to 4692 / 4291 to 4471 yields 1.42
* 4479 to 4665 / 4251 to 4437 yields 1.45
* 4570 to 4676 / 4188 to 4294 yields 1.76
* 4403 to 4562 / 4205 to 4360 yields 1.41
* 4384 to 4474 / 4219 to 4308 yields 1.35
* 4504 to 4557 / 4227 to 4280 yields 1.55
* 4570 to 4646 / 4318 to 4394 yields 1.43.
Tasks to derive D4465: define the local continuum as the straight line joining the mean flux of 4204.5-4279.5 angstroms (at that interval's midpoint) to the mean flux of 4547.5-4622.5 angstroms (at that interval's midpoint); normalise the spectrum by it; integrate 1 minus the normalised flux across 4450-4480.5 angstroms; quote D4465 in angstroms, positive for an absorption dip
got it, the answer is 0.7 angstroms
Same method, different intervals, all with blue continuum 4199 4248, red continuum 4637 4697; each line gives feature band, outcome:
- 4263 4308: 4.4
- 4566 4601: -2.6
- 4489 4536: -3.0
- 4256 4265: 0.1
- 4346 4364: -1.3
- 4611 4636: -1.9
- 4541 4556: -1.0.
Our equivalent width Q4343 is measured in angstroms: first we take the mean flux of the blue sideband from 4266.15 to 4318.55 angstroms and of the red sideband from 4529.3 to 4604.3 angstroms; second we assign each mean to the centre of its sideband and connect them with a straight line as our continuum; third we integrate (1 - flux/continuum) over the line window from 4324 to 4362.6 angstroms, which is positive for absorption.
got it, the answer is -4.6 angstroms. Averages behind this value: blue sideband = 2.25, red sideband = 3.39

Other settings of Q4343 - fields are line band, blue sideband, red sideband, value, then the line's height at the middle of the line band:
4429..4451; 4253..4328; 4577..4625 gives -1.4 angstroms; 2.89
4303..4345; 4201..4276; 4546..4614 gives 2.8 angstroms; 2.65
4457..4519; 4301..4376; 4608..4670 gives -3.5 angstroms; 3.04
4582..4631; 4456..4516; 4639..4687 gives -2.5 angstroms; 3.35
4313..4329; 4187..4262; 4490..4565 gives 0.5 angstroms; 2.65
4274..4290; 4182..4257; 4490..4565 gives 1.1 angstroms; 2.52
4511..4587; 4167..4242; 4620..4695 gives -4.4 angstroms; 3.18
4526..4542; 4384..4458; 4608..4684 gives 0.6 angstroms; 3.18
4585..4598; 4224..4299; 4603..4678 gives -0.3 angstroms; 3.33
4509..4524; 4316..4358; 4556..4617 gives -0.4 angstroms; 3.29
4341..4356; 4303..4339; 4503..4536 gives -1.4 angstroms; 2.55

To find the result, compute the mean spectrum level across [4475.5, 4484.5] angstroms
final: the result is 3.21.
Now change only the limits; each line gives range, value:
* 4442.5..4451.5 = 3.11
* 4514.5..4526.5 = 3.31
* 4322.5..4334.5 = 2.61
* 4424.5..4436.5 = 2.94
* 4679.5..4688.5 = 3.54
